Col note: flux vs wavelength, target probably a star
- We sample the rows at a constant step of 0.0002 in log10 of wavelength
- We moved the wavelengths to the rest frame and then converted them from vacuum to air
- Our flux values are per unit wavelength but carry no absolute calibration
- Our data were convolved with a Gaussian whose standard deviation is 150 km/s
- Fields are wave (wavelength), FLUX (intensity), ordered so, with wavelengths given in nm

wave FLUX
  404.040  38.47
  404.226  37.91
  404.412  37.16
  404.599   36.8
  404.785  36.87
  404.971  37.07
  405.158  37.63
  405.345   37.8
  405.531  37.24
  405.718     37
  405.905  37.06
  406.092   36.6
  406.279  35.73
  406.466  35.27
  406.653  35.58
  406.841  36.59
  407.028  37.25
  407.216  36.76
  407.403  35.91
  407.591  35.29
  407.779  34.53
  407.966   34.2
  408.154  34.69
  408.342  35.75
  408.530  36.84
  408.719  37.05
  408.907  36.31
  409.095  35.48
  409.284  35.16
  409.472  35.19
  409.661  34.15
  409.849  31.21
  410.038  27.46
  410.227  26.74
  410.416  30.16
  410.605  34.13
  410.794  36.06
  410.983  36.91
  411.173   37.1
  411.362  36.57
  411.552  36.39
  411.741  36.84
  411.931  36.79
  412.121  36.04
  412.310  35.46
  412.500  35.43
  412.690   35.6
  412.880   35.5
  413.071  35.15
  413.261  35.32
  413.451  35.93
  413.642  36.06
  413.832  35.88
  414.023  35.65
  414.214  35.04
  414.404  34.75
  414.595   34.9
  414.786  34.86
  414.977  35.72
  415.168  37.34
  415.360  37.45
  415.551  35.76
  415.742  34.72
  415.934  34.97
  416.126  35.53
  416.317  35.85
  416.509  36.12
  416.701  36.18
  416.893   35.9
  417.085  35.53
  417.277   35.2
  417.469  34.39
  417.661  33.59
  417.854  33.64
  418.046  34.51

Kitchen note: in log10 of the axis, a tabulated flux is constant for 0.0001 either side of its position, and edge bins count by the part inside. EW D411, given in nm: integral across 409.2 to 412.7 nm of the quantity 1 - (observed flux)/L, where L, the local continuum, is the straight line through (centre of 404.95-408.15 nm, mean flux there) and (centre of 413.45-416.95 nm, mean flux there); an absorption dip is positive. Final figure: 0.16 nm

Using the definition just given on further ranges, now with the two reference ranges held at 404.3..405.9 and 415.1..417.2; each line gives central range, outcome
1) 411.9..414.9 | 0.061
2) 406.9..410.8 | 0.264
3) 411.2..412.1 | -0.005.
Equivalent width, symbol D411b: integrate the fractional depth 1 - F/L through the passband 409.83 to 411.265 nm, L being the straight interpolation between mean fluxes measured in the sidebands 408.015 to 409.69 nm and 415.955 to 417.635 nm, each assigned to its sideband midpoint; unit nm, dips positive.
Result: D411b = 0.12 nm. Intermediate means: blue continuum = 35.6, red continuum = 35.5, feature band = 32.5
